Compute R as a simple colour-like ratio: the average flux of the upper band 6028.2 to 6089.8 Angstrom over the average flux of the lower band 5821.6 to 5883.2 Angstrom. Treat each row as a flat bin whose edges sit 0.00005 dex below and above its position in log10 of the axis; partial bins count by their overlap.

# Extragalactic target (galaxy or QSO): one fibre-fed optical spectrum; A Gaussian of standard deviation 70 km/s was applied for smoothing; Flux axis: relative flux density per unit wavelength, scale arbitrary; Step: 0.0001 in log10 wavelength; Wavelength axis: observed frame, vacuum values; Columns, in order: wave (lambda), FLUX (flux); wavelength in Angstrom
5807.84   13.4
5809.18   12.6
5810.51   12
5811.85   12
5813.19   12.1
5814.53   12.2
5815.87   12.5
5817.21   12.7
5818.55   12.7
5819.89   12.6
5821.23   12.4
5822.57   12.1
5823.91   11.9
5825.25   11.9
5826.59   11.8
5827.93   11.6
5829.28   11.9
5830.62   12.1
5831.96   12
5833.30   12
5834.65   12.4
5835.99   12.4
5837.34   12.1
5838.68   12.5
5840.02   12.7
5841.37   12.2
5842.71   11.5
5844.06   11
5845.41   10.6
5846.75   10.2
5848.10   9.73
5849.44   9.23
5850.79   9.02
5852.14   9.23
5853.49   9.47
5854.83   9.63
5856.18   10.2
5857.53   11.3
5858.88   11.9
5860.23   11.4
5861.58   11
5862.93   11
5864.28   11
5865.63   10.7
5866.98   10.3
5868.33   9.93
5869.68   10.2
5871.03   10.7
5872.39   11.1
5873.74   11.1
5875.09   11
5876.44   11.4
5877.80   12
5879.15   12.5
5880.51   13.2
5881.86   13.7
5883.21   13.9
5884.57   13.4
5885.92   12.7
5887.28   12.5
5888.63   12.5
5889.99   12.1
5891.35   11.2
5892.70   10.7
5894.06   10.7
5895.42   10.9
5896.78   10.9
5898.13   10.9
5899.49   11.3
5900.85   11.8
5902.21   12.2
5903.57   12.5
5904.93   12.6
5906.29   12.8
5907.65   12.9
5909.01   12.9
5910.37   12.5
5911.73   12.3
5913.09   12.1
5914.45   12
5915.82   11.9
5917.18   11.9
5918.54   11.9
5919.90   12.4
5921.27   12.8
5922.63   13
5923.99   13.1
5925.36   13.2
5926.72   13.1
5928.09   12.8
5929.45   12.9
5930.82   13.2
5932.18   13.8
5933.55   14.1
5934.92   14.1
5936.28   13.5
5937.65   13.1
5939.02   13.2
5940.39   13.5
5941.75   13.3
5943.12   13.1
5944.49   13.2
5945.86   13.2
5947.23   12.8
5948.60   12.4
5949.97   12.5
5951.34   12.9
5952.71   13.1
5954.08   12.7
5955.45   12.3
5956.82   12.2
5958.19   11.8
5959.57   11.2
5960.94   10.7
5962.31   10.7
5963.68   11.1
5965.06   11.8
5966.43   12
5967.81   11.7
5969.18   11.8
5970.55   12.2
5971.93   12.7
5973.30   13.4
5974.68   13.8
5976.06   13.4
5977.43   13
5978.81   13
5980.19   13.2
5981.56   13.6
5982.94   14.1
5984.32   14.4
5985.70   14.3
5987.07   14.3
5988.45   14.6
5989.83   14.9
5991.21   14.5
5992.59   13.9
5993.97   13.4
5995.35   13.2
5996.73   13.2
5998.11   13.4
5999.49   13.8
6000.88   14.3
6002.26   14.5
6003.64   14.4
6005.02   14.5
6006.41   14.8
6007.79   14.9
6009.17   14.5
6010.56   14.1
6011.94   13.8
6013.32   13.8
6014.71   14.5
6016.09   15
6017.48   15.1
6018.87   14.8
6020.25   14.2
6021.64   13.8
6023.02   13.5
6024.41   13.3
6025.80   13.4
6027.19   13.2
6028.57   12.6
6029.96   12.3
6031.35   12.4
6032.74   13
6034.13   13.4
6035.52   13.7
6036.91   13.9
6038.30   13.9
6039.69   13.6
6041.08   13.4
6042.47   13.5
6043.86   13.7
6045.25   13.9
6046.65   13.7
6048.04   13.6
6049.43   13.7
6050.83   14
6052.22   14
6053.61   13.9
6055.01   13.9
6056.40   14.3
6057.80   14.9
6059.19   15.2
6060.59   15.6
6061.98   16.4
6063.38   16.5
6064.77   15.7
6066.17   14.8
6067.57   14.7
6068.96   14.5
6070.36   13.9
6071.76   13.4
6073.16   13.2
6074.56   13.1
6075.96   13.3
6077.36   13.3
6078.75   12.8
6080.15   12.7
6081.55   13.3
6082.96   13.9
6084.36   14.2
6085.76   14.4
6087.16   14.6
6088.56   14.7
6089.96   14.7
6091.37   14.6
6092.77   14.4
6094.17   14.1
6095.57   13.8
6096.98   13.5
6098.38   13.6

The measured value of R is 1.24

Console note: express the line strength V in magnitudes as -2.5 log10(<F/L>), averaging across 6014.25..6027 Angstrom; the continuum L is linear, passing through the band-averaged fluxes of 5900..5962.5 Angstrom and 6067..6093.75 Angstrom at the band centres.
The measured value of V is -0.06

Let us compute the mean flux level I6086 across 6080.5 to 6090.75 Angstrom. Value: 14.2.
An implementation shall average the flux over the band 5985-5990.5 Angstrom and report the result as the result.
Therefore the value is 14.5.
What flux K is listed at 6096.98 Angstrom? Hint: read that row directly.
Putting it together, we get 13.5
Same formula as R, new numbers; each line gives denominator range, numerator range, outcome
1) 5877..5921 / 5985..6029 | 1.16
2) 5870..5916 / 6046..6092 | 1.18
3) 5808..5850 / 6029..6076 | 1.18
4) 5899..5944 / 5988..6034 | 1.09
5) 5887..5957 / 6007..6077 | 1.12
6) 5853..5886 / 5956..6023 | 1.18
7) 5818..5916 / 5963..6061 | 1.18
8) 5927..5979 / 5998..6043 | 1.09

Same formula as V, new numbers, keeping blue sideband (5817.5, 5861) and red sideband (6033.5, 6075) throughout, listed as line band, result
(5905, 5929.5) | -0.015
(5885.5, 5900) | 0.056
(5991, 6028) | -0.035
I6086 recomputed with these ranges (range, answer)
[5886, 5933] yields 12.3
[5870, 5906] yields 11.9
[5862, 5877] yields 10.8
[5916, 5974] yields 12.6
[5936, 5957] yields 12.9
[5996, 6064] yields 14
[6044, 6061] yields 14.2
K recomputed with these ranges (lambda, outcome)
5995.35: 13.2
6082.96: 13.9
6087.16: 14.6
